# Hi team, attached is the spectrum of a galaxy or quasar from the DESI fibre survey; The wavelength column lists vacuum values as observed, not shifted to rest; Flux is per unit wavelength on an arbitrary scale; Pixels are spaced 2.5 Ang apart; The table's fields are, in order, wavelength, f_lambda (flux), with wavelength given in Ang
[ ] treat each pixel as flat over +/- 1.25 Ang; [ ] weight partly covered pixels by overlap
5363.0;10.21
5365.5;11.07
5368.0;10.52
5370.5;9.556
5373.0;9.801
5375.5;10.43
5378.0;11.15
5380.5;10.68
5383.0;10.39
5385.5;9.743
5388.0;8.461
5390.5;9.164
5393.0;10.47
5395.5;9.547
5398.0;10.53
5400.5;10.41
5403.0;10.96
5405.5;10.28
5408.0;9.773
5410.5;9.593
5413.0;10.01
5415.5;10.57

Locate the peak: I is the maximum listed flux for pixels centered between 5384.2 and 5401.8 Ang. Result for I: 10.53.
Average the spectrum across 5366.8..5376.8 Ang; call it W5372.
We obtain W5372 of 10.1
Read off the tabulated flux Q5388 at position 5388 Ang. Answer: 8.461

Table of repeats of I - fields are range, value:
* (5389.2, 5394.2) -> 10.47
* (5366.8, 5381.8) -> 11.15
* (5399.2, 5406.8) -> 10.96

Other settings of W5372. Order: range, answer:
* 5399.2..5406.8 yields 10.5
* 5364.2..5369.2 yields 10.8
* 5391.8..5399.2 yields 10.2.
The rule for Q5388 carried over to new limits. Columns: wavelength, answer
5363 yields 10.21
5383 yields 10.39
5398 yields 10.53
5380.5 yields 10.68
